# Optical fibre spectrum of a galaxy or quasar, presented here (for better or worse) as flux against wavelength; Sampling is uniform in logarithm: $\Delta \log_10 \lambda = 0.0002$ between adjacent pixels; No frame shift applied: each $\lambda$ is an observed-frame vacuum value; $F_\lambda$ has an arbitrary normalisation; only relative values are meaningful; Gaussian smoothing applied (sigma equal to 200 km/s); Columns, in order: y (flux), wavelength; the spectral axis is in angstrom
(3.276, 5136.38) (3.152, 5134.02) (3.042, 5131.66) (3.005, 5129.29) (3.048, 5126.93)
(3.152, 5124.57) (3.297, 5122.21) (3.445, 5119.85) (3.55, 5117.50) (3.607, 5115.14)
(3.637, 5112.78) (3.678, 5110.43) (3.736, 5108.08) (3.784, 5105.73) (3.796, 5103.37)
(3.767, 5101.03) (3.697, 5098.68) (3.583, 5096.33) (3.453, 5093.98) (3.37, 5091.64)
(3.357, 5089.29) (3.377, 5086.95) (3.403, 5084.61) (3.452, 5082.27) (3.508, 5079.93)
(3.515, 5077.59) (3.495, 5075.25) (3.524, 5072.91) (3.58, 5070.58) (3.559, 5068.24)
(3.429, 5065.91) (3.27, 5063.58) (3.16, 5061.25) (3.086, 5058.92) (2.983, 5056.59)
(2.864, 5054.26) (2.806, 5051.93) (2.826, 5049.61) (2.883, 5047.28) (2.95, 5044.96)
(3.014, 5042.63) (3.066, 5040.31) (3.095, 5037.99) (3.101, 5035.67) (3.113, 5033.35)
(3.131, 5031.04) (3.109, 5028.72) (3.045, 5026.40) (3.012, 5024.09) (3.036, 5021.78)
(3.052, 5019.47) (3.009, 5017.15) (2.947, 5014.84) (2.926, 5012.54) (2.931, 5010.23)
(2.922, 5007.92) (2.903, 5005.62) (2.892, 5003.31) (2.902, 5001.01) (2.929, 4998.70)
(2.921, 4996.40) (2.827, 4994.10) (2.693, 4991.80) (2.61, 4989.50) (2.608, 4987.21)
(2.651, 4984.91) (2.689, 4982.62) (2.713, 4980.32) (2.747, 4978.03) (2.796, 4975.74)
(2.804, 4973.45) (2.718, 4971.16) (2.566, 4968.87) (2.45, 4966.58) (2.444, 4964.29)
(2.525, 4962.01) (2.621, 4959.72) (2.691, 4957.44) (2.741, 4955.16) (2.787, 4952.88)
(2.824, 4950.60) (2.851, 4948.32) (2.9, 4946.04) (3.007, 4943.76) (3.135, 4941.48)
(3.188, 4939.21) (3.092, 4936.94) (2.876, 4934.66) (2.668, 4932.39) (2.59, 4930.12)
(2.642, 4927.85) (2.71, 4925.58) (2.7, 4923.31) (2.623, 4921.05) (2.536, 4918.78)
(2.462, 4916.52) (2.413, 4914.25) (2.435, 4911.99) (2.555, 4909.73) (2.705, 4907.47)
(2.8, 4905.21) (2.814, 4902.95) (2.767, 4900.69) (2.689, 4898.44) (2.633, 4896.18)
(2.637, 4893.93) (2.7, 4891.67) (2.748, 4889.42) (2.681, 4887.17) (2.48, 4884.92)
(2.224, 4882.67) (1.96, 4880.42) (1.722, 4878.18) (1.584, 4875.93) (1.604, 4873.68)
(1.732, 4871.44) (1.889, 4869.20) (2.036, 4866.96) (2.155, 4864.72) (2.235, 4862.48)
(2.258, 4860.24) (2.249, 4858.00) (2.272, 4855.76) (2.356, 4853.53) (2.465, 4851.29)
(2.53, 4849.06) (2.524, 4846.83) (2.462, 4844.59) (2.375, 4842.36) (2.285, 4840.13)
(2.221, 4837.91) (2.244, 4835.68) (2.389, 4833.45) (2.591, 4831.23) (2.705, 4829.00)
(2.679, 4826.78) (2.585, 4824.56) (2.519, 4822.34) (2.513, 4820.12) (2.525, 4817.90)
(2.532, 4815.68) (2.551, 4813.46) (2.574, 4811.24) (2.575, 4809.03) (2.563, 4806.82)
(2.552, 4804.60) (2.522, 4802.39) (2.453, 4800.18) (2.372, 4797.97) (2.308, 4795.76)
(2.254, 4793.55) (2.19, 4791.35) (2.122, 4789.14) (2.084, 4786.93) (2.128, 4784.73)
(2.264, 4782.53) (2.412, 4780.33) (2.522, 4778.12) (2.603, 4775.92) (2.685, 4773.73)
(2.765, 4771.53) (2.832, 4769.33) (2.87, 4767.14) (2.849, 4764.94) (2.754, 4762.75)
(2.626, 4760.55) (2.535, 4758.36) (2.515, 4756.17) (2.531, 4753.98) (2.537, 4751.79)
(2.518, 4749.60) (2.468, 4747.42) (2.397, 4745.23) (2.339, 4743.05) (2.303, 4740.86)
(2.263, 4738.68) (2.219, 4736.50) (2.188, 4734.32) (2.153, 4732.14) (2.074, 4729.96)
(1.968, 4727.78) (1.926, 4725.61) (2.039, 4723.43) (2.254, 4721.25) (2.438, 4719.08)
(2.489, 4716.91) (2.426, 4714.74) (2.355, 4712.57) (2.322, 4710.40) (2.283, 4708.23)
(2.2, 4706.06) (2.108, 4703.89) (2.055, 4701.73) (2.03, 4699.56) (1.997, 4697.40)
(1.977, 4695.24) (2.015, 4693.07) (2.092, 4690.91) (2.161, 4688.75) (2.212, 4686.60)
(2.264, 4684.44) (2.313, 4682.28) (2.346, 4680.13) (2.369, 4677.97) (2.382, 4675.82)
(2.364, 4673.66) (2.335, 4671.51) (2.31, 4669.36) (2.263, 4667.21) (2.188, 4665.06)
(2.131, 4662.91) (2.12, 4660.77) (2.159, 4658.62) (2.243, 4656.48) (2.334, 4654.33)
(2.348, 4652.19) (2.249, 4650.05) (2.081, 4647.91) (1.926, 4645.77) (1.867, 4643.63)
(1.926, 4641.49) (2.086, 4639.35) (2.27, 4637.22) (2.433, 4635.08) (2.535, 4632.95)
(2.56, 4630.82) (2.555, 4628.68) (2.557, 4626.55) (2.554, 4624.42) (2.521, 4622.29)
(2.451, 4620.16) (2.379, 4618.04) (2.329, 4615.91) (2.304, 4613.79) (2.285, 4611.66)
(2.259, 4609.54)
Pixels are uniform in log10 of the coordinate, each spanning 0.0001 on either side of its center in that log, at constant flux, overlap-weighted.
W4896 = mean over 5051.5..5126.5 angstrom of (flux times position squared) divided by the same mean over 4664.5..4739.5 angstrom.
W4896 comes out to 1.82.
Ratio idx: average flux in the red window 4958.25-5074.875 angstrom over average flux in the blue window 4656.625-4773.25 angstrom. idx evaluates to 1.27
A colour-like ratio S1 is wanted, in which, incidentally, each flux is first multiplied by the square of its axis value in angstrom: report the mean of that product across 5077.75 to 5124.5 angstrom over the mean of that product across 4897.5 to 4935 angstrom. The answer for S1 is 1.4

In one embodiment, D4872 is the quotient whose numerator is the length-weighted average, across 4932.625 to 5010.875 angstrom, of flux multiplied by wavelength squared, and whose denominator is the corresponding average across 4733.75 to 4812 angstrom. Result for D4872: 1.23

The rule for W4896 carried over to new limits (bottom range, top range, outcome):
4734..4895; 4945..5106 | 1.39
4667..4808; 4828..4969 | 1.14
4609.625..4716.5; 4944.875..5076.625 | 1.50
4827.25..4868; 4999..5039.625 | 1.37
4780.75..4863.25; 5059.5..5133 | 1.60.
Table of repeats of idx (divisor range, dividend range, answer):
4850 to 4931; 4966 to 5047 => 1.21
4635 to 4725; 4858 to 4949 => 1.14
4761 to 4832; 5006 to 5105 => 1.28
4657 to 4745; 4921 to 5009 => 1.25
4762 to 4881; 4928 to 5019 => 1.18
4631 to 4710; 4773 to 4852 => 1.11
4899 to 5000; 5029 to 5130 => 1.22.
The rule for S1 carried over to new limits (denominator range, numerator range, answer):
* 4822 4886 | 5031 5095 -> 1.56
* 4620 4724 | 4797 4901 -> 1.14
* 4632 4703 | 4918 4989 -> 1.41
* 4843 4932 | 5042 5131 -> 1.51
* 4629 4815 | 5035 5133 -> 1.66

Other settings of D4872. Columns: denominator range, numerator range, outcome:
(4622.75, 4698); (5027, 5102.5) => 1.72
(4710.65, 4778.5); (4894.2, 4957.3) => 1.22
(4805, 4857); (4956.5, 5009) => 1.17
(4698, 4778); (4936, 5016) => 1.29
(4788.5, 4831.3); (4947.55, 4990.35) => 1.15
